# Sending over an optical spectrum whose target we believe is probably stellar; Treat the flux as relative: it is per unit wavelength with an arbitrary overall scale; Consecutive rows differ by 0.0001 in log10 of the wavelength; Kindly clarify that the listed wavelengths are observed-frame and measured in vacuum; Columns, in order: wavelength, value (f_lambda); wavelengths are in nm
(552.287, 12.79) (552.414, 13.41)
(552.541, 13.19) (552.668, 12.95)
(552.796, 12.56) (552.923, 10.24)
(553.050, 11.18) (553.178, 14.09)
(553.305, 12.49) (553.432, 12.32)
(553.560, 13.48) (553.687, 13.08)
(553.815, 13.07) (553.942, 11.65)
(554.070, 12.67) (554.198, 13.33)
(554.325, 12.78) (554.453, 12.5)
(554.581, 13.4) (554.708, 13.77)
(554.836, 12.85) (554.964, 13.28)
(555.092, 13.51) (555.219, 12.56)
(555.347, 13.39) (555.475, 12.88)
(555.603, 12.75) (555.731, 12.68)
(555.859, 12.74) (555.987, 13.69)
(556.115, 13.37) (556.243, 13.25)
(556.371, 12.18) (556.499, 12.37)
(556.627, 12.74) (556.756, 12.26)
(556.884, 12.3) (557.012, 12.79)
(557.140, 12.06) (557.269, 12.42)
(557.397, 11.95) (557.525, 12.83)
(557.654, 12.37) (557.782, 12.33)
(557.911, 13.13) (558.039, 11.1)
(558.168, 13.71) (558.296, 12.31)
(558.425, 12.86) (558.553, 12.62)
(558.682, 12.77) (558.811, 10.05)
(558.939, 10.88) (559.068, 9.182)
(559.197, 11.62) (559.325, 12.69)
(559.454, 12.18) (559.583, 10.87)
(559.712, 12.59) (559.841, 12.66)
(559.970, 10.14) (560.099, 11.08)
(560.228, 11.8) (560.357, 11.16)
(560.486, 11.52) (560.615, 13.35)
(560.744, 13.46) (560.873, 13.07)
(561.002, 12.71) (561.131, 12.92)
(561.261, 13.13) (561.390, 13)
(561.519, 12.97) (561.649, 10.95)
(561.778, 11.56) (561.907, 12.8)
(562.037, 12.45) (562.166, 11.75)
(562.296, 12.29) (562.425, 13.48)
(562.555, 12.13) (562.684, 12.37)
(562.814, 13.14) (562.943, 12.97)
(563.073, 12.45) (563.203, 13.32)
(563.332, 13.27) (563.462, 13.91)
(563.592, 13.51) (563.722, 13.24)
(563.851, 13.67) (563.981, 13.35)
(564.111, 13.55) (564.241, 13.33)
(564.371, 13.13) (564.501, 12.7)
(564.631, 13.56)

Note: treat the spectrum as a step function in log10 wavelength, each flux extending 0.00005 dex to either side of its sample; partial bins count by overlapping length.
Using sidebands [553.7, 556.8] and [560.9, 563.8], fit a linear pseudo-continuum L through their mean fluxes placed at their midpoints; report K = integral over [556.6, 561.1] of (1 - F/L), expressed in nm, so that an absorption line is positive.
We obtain 0.255 nm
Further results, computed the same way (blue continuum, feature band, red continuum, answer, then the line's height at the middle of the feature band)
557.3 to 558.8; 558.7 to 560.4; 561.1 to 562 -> 0.151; 12.4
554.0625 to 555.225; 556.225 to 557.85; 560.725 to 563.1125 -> 0.065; 12.9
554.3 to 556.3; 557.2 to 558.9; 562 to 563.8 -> 0.092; 13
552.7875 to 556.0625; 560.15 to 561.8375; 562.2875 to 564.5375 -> 0.080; 13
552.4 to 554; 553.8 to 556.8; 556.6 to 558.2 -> -0.097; 12.5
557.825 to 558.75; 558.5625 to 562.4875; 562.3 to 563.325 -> 0.211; 12.7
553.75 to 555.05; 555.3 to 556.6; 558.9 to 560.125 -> -0.047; 12.5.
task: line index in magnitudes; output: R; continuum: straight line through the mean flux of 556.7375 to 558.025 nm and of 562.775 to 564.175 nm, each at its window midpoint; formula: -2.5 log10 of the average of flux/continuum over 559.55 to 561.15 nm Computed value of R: 0.06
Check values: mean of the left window 12.4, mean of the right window 13.3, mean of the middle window 12.1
